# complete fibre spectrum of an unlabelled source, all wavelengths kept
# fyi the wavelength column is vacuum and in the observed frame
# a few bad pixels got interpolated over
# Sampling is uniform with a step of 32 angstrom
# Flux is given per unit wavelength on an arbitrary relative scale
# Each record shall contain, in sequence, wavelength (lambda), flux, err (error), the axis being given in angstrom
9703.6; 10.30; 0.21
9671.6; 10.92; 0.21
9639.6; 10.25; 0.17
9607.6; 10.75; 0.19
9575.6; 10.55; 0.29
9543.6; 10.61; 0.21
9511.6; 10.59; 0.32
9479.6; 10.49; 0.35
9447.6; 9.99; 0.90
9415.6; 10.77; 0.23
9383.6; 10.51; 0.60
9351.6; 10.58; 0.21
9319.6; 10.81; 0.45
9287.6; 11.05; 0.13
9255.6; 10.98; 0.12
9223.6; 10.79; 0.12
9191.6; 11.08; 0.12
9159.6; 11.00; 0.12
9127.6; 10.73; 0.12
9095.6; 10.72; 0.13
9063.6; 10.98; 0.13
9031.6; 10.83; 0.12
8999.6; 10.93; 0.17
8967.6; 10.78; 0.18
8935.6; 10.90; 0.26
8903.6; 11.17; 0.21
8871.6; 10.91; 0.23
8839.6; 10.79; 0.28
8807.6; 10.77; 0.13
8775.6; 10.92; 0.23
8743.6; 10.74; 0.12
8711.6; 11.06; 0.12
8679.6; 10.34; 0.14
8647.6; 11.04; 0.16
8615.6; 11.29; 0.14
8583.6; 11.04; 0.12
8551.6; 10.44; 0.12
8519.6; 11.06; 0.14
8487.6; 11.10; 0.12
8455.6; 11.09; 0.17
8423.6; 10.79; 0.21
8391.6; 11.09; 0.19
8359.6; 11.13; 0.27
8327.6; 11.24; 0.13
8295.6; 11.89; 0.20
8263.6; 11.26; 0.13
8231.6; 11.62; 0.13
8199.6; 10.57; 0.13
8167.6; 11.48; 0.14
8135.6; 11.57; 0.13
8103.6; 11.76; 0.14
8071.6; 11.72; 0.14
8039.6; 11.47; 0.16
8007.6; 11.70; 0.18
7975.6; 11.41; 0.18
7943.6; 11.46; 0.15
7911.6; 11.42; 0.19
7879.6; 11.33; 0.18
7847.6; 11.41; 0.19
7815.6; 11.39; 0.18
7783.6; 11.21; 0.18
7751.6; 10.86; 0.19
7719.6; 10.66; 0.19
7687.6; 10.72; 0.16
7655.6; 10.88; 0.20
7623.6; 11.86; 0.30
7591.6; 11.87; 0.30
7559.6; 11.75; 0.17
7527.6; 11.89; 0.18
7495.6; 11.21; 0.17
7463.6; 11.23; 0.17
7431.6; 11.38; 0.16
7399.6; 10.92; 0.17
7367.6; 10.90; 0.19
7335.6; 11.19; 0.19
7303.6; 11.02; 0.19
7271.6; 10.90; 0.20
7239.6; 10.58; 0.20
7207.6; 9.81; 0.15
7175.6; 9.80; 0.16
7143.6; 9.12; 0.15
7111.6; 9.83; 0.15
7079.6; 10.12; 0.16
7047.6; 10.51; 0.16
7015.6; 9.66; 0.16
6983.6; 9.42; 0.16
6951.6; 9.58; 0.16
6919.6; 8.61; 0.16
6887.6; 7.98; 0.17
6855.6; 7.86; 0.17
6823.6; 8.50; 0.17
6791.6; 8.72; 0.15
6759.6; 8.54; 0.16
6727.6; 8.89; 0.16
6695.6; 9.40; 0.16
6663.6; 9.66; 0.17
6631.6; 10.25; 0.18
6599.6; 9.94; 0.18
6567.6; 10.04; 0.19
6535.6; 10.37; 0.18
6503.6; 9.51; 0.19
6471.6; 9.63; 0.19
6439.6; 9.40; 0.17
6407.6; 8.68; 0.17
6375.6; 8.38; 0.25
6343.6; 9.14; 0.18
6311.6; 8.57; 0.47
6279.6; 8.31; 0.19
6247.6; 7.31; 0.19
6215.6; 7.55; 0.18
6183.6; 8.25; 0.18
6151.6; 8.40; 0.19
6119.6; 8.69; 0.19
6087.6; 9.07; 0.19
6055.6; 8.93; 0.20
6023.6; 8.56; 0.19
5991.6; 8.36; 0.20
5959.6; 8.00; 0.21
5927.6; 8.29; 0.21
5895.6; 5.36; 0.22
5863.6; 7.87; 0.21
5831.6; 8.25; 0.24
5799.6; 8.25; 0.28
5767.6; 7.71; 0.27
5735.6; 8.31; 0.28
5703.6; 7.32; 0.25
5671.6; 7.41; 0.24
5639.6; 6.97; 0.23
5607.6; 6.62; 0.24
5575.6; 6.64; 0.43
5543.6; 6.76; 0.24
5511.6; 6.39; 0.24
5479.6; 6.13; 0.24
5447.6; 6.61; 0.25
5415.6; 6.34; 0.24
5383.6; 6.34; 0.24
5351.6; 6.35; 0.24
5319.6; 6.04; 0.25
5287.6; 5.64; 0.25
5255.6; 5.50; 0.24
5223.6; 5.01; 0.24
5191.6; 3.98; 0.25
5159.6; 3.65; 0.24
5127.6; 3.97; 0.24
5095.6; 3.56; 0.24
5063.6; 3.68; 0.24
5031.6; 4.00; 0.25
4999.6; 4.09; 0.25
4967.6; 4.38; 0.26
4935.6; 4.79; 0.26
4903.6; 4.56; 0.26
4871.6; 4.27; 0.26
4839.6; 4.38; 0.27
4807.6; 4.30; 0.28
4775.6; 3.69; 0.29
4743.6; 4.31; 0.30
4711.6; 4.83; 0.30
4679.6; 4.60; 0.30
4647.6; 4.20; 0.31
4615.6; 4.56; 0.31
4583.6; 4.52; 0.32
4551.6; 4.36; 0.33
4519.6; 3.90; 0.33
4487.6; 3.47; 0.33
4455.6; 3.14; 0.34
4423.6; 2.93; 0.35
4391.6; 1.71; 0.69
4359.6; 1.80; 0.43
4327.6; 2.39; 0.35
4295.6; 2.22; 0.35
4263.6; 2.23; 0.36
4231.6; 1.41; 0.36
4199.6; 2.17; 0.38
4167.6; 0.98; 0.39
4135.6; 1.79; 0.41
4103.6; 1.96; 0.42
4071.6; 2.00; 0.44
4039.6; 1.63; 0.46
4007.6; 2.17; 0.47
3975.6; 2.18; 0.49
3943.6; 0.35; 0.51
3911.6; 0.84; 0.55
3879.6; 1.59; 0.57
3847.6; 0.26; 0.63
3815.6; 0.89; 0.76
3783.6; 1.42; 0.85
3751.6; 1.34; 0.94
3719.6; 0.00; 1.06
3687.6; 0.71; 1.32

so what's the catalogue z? 0.00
